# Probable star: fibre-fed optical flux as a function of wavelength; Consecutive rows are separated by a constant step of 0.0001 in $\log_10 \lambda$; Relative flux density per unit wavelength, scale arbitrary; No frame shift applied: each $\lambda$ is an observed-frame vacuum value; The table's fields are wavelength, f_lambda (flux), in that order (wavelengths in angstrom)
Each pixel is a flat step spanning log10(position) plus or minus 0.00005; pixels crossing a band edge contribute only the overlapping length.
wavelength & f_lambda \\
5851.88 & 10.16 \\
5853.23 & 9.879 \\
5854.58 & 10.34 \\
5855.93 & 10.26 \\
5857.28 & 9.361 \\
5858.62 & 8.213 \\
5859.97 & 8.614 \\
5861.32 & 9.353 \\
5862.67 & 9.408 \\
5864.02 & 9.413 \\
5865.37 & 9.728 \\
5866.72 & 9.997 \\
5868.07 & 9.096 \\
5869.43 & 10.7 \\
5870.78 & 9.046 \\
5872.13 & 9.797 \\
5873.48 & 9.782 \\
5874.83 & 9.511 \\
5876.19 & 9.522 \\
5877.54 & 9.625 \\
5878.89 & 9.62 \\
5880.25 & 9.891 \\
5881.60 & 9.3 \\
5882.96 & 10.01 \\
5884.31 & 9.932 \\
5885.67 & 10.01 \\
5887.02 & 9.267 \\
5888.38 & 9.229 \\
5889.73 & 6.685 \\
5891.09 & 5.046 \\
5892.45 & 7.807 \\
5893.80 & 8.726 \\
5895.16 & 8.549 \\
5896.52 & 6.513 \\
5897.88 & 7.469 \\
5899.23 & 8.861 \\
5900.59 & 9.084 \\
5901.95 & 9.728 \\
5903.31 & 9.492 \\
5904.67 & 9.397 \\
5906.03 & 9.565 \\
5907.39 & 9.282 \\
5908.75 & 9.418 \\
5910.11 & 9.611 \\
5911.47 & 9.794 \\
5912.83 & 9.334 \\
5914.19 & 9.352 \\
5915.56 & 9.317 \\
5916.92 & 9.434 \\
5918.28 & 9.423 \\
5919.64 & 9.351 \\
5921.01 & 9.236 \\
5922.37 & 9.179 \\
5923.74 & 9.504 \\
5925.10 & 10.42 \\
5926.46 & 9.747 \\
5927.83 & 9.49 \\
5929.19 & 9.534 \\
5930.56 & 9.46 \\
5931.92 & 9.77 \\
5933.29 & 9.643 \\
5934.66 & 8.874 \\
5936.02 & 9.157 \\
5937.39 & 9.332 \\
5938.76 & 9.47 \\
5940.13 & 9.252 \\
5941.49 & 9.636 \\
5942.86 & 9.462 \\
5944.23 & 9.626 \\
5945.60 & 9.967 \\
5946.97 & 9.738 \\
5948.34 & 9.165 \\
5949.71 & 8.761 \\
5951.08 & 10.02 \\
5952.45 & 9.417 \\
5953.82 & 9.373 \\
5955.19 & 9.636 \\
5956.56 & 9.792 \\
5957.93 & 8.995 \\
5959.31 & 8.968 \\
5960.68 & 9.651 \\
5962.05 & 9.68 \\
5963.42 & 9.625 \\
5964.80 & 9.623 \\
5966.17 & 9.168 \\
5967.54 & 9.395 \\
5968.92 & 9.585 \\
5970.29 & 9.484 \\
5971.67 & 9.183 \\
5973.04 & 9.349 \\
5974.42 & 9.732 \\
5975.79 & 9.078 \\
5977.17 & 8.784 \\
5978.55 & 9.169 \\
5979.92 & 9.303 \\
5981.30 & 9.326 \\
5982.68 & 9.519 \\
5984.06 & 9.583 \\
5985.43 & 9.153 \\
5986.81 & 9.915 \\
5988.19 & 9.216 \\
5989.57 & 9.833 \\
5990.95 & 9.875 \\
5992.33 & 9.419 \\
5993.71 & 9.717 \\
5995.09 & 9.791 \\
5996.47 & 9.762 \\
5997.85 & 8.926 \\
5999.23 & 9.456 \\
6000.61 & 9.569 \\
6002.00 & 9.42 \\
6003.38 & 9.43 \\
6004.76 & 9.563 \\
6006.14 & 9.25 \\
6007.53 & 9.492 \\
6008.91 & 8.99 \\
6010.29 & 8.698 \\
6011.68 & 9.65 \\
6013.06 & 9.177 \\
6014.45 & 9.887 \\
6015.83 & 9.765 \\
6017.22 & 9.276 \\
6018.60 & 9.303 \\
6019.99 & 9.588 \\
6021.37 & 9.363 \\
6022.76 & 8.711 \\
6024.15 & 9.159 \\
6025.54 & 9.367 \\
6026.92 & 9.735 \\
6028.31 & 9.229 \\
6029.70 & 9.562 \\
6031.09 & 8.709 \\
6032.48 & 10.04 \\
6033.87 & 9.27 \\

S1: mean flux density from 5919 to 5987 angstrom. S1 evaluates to 9.44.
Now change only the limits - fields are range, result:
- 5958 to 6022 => 9.42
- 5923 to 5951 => 9.51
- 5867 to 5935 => 9.21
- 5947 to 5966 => 9.44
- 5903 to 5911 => 9.47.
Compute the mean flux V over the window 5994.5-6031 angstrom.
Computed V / 9.38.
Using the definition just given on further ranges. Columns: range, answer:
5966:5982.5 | 9.31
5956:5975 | 9.44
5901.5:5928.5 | 9.5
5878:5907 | 8.78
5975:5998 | 9.45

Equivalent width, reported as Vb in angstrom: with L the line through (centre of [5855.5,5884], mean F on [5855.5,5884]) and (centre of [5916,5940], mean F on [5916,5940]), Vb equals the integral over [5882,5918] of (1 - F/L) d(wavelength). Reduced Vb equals 2.30 angstrom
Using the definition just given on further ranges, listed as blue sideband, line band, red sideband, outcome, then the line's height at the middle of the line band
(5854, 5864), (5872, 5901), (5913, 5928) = 1.9 angstrom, 9.42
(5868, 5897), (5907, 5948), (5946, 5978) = -1.2 angstrom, 9.23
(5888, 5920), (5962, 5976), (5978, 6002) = -0.2 angstrom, 9.32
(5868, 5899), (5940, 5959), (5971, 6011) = -0.6 angstrom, 9.21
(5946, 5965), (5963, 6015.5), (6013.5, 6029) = 0.0 angstrom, 9.43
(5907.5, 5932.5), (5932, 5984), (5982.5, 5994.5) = 0.8 angstrom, 9.56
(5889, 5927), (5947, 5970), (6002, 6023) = -0.8 angstrom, 9.13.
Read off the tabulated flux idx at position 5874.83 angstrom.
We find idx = 9.511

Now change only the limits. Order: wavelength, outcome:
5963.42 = 9.625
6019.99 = 9.588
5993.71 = 9.717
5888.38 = 9.229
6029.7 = 9.562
